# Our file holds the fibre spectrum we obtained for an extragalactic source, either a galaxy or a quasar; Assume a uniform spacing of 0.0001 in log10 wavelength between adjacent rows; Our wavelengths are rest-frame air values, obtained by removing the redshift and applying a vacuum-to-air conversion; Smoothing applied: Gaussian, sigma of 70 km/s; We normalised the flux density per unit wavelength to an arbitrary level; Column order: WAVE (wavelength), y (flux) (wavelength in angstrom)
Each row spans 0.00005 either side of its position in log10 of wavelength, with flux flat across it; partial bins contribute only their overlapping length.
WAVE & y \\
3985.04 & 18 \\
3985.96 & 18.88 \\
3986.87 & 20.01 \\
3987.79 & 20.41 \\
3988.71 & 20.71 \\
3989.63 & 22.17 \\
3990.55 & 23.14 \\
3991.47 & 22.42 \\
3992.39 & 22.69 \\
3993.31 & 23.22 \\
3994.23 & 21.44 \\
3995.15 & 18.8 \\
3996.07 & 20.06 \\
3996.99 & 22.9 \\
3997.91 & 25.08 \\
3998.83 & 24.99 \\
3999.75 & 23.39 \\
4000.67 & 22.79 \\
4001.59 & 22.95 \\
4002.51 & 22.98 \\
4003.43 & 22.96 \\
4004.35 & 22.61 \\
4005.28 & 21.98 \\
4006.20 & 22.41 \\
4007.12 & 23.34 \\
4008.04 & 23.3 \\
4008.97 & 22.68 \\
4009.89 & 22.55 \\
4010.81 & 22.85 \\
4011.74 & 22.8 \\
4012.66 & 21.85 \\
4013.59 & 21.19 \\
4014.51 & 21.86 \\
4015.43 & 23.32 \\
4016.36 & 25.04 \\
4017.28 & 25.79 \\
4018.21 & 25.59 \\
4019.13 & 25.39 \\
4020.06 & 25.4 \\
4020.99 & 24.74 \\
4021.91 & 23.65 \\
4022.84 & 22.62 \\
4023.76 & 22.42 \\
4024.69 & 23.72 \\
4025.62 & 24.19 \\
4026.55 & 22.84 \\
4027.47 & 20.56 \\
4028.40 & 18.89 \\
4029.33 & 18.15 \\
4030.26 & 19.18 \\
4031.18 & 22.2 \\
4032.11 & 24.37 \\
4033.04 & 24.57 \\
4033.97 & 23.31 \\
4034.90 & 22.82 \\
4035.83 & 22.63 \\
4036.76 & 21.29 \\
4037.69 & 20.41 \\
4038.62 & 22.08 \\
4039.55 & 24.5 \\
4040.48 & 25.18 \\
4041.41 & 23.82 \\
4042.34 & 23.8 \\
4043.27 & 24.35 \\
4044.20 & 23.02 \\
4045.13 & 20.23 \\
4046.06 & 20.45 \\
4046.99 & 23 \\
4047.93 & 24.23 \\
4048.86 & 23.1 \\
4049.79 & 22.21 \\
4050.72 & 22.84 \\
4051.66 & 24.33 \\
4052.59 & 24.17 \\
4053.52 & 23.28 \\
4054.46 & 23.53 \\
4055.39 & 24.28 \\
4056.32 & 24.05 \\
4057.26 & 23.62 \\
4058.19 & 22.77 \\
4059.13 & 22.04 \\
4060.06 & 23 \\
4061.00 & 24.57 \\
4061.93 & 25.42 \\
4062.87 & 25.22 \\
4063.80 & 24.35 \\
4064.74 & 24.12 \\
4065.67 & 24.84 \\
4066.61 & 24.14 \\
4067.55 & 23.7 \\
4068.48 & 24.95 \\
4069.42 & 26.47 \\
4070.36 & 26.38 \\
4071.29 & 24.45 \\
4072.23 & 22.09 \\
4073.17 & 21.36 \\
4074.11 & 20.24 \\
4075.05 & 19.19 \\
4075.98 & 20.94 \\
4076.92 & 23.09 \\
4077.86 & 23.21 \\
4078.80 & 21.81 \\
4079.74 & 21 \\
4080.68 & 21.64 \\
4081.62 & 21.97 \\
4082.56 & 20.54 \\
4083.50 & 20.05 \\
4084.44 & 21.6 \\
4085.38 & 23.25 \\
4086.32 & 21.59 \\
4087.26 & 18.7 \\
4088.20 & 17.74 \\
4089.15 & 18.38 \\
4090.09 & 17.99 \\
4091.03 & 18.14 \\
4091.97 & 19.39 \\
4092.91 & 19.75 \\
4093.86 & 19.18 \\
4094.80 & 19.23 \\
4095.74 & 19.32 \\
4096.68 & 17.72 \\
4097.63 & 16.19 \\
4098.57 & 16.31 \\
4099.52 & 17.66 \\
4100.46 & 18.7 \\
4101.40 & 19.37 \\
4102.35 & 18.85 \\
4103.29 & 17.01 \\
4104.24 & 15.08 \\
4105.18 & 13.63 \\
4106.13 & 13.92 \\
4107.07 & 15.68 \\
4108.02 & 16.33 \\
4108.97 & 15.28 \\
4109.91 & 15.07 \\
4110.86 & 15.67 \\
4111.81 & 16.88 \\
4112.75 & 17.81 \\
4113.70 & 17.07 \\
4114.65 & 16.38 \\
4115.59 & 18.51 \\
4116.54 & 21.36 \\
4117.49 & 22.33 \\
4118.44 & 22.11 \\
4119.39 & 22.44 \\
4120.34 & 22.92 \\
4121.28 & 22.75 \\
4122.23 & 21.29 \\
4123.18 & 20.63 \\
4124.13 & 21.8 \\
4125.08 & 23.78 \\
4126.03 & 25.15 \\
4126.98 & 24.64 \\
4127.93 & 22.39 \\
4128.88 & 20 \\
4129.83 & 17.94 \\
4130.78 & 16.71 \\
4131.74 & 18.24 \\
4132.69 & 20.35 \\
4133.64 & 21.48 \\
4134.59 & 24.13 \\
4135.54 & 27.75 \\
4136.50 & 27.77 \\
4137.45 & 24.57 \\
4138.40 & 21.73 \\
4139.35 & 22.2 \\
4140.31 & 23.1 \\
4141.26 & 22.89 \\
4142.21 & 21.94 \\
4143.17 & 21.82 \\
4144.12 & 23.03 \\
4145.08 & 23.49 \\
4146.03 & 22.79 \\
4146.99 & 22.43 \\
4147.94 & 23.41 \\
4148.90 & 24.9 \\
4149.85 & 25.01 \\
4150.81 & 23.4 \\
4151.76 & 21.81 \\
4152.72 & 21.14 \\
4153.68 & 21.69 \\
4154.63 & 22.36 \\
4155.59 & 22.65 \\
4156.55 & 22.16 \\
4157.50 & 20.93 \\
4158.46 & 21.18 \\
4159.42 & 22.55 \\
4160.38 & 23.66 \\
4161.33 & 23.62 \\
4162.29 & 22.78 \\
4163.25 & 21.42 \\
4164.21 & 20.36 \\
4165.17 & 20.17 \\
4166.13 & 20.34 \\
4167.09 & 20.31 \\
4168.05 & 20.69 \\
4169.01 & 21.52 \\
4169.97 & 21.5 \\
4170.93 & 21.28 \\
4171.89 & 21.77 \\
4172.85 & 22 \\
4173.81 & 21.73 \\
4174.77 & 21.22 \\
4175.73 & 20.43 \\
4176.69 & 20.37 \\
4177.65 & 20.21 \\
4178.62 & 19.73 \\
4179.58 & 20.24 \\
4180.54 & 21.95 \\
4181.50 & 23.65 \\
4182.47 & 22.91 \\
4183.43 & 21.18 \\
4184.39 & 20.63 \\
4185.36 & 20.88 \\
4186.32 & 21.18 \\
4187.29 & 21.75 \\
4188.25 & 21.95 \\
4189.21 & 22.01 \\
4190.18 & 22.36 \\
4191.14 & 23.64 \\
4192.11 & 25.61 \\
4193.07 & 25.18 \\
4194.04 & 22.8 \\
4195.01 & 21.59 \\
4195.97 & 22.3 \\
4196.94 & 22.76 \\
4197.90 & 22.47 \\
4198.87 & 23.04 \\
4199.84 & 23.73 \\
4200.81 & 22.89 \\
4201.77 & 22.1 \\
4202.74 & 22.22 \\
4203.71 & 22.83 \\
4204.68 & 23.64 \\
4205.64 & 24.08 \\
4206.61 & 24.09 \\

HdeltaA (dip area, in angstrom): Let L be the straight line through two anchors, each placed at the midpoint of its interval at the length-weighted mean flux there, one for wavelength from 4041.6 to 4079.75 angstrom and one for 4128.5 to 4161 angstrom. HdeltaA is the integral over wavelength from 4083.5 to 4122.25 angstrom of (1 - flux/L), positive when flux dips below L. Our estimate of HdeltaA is 7.4 angstrom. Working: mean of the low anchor 23.3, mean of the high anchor 22.4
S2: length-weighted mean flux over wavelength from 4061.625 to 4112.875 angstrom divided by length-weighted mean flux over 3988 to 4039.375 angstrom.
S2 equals 0.88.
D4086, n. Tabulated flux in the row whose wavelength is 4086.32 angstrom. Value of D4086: 21.59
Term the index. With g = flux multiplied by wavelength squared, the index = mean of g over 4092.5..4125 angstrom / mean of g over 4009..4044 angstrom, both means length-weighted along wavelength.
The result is 0.8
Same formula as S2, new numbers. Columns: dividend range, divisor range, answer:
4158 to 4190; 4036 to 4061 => 0.93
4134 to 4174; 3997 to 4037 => 0.98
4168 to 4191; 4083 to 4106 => 1.16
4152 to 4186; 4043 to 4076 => 0.92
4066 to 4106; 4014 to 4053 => 0.88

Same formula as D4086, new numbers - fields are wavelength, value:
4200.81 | 22.89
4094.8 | 19.23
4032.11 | 24.37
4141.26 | 22.89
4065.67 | 24.84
